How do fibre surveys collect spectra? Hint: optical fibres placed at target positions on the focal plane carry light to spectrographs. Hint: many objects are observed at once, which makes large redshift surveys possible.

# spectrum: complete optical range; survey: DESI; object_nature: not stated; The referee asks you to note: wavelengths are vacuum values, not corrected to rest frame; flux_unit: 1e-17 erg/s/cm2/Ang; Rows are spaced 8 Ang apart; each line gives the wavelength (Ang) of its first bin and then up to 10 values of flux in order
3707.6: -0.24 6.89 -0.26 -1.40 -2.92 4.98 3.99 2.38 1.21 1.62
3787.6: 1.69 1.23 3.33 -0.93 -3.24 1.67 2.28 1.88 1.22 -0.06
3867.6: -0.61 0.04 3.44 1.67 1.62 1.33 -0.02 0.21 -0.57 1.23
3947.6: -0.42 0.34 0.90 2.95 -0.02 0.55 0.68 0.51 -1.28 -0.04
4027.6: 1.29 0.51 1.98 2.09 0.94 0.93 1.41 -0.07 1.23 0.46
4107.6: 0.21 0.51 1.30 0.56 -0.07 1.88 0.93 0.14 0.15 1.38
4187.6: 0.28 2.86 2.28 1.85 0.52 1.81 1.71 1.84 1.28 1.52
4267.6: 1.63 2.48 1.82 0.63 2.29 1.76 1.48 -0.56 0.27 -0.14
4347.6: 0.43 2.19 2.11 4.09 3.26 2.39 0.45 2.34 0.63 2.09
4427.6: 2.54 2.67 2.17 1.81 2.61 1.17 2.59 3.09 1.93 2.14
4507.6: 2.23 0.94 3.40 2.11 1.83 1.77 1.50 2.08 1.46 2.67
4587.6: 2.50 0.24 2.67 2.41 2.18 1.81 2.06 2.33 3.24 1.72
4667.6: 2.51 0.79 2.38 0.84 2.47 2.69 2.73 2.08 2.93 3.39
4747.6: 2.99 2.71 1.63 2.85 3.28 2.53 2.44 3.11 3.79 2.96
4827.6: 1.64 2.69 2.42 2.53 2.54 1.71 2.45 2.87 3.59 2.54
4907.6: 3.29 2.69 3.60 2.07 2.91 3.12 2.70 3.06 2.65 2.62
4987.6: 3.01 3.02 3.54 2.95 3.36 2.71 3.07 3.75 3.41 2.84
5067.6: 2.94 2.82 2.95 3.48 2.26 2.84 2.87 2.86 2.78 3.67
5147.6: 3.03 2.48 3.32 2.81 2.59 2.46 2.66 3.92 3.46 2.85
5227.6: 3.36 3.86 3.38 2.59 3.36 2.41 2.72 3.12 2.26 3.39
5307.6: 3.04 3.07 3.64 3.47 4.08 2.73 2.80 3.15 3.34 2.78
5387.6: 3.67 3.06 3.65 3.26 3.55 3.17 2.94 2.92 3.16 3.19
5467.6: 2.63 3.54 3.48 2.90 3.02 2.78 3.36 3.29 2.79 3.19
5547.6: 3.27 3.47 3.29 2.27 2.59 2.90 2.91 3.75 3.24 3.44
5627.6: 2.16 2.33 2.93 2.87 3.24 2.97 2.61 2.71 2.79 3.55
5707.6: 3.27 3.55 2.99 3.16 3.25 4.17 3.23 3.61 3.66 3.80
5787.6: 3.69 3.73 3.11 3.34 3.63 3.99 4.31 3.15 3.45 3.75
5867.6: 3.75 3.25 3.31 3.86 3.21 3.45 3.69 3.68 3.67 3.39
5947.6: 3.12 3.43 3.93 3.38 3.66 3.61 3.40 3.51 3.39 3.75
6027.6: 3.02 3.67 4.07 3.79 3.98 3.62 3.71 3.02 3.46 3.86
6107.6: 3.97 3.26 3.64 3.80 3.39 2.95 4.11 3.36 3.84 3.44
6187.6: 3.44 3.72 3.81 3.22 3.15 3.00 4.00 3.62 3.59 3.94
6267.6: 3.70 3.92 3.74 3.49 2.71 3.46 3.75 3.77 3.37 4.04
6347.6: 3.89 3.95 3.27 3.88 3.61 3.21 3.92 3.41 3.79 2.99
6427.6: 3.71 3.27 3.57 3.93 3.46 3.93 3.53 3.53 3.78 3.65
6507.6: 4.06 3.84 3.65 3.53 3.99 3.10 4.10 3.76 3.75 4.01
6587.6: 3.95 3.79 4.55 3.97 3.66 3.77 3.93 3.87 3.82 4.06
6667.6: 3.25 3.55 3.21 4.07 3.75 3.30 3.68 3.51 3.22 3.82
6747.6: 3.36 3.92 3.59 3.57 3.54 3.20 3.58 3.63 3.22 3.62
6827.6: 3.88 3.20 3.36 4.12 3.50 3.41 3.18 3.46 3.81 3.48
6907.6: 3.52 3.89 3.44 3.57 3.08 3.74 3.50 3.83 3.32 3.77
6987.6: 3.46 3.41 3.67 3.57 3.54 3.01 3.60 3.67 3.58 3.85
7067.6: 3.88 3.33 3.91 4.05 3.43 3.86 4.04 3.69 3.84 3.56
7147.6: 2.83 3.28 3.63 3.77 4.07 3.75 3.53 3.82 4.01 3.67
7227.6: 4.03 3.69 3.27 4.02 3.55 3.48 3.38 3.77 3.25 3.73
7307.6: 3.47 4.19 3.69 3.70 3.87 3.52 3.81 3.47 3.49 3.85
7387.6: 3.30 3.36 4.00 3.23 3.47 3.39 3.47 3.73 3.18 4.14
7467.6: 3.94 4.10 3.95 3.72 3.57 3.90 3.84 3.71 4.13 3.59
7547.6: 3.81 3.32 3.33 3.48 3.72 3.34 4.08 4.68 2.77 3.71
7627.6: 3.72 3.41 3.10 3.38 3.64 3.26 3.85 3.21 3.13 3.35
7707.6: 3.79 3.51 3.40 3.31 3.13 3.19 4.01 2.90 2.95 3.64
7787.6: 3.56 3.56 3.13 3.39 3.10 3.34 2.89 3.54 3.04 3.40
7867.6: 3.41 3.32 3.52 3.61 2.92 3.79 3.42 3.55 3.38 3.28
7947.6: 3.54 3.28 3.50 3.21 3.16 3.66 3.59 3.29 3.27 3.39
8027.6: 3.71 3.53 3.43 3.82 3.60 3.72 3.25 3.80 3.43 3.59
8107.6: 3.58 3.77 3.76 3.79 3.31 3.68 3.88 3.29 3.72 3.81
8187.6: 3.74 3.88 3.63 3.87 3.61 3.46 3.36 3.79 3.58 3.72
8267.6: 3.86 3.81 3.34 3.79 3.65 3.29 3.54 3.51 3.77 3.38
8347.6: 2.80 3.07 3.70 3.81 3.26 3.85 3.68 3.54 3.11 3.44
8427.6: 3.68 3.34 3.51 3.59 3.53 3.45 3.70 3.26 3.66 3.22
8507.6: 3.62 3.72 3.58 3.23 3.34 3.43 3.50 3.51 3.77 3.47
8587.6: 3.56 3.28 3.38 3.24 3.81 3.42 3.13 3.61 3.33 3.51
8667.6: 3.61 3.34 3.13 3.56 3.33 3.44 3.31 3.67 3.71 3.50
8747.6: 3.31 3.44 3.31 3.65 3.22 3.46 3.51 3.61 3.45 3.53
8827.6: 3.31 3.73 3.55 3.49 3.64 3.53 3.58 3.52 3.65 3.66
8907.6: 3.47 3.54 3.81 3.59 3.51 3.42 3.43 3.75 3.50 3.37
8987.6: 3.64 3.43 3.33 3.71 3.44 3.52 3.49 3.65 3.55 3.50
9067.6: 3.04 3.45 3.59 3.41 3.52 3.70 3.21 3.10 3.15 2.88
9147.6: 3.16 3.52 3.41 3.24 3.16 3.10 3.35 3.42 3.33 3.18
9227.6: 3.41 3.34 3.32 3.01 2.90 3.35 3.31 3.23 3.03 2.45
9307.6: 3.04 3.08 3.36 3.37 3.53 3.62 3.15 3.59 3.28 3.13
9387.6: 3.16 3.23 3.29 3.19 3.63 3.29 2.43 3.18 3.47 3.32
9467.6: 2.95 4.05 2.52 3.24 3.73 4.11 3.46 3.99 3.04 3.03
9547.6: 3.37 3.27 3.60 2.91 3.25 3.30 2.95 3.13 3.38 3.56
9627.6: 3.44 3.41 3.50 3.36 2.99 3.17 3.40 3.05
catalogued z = 0.09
